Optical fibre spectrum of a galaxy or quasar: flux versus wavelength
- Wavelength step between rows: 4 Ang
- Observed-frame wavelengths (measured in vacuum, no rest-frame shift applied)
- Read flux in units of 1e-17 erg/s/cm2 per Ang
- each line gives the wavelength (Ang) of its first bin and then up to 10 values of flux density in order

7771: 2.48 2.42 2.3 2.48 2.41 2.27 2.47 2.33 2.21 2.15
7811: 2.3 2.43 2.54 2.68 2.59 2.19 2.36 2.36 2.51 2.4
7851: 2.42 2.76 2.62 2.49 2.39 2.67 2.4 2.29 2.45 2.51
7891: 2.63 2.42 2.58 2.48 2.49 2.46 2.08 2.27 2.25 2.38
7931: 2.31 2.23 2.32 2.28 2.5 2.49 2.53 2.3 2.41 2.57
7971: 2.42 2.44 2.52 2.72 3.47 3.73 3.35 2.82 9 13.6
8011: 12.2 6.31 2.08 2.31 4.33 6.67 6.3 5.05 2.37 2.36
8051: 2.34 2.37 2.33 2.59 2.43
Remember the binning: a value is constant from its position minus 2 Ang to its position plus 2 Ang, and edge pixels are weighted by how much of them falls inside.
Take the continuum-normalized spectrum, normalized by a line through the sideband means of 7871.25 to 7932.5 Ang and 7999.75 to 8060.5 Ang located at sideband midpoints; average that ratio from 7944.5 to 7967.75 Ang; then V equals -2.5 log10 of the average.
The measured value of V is 0.420 mag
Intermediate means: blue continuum 2.41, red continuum 5.28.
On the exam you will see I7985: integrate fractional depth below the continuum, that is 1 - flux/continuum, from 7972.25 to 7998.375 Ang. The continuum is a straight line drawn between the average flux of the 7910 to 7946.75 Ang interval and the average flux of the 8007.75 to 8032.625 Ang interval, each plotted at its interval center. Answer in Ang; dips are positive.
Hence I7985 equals 9.15 Ang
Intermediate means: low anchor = 2.29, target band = 3.01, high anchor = 6.03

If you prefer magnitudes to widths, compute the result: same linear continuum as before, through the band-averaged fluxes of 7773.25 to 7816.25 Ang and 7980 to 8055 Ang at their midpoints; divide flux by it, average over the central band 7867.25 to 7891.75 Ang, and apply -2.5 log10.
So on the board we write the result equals 0.32 mag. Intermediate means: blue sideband 2.34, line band 2.48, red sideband 4.95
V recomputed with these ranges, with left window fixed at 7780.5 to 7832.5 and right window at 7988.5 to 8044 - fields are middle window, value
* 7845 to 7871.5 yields 0.26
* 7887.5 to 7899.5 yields 0.44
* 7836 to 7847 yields 0.22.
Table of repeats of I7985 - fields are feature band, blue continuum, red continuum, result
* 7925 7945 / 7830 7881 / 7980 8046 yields 8.15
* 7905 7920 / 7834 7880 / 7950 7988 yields 1.15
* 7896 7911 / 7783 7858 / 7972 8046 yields 4.43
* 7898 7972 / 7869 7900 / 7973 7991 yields 8.58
